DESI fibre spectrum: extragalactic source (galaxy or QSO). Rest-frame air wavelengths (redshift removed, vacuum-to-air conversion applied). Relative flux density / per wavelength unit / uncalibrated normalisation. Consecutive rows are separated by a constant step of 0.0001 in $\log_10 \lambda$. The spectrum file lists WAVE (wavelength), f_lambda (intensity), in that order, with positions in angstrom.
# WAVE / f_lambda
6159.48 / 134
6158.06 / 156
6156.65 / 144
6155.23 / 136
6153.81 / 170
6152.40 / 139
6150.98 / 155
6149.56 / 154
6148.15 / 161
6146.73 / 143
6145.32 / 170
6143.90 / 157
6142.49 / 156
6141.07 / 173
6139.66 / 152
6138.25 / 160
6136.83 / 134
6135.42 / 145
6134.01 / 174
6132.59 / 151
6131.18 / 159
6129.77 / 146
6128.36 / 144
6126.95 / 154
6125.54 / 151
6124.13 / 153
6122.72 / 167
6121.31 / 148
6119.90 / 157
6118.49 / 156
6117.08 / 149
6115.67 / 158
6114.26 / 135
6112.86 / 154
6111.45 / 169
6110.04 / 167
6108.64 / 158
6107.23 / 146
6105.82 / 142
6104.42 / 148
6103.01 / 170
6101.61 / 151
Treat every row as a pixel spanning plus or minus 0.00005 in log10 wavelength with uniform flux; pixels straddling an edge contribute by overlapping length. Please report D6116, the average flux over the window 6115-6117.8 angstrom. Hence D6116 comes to 153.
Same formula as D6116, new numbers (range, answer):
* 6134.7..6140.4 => 148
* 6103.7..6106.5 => 145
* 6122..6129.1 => 154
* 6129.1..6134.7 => 157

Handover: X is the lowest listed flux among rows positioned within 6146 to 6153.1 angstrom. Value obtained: 139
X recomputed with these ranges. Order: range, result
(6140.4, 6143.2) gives 156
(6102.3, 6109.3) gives 142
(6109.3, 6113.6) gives 154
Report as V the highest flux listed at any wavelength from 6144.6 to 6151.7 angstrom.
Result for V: 170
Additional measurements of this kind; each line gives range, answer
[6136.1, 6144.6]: 173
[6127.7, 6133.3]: 159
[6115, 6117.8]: 158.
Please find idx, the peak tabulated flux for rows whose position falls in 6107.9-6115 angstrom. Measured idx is 169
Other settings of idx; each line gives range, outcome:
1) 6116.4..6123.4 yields 167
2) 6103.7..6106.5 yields 148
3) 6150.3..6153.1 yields 155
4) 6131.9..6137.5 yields 174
